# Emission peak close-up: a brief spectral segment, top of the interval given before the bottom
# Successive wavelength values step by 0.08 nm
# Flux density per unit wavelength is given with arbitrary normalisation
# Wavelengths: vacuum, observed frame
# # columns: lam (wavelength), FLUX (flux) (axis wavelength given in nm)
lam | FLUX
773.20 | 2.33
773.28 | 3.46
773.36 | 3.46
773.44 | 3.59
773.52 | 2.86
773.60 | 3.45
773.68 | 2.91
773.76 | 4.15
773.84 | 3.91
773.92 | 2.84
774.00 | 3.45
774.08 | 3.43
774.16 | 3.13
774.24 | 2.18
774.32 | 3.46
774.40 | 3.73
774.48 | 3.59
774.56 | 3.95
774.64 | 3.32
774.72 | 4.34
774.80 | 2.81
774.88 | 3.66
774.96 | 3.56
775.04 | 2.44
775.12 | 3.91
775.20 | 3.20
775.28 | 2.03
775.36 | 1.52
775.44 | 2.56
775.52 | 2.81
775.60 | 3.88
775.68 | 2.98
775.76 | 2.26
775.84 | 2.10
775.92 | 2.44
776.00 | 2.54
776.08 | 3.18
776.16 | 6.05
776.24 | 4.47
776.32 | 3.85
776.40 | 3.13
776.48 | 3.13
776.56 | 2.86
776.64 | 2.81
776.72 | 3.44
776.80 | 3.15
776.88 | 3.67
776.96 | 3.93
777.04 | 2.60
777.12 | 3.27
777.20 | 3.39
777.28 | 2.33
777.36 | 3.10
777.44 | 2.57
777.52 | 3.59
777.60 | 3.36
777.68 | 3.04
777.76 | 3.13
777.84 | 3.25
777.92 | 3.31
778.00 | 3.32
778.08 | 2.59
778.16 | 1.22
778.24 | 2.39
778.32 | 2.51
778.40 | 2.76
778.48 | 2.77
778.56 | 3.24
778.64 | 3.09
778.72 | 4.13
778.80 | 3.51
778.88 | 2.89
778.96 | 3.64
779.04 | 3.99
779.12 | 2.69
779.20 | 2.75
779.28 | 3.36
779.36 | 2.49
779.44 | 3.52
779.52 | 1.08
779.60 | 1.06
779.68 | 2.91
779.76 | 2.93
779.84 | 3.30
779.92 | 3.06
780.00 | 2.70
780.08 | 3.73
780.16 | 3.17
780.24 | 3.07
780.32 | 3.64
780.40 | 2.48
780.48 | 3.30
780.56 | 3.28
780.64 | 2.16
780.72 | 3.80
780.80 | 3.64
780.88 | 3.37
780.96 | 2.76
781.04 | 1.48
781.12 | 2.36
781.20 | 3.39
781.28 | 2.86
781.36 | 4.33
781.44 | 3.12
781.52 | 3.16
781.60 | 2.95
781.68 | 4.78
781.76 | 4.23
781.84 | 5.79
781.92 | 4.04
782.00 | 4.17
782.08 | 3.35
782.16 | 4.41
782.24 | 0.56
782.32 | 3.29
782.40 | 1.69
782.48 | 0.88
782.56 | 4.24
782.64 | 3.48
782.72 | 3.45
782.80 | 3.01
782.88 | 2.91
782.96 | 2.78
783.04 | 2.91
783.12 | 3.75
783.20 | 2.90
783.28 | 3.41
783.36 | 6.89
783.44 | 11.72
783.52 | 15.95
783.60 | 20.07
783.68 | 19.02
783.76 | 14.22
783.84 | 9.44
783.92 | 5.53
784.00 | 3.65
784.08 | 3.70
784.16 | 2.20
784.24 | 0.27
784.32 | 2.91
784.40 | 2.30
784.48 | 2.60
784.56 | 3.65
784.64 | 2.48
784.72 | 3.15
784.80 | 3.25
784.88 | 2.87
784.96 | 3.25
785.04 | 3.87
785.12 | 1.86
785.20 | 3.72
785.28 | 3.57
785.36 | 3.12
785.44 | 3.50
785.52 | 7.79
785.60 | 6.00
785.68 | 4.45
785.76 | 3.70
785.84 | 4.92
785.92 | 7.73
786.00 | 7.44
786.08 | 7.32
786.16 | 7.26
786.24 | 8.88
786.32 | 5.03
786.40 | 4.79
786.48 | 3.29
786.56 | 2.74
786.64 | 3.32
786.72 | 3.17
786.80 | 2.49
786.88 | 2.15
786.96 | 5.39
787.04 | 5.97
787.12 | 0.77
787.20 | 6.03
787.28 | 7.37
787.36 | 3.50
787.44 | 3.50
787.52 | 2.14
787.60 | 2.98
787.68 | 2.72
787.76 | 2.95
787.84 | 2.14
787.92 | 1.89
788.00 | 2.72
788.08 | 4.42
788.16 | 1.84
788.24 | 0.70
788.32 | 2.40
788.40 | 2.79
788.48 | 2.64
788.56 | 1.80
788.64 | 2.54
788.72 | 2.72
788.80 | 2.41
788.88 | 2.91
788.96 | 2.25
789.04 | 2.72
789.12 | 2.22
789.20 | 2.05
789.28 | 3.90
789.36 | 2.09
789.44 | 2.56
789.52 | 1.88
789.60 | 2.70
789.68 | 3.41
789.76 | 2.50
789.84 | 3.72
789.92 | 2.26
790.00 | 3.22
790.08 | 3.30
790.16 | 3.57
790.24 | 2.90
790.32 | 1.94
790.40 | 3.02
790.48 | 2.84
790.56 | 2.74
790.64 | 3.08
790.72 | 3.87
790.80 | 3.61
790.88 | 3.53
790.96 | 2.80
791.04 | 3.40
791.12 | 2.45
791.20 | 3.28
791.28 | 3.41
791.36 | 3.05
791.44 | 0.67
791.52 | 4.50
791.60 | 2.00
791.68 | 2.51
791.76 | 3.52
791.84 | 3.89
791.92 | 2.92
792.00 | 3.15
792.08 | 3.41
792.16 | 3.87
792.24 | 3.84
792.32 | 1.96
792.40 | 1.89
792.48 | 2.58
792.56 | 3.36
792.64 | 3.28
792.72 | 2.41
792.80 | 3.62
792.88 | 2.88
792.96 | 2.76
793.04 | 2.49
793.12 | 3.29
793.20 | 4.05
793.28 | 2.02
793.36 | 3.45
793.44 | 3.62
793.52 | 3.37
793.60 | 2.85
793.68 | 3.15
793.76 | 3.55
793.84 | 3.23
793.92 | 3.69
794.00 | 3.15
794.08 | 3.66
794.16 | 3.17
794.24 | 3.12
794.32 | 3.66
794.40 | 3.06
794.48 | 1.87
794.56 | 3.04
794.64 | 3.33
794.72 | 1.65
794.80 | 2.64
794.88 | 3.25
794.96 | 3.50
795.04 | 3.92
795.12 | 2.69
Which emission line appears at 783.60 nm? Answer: H-alpha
